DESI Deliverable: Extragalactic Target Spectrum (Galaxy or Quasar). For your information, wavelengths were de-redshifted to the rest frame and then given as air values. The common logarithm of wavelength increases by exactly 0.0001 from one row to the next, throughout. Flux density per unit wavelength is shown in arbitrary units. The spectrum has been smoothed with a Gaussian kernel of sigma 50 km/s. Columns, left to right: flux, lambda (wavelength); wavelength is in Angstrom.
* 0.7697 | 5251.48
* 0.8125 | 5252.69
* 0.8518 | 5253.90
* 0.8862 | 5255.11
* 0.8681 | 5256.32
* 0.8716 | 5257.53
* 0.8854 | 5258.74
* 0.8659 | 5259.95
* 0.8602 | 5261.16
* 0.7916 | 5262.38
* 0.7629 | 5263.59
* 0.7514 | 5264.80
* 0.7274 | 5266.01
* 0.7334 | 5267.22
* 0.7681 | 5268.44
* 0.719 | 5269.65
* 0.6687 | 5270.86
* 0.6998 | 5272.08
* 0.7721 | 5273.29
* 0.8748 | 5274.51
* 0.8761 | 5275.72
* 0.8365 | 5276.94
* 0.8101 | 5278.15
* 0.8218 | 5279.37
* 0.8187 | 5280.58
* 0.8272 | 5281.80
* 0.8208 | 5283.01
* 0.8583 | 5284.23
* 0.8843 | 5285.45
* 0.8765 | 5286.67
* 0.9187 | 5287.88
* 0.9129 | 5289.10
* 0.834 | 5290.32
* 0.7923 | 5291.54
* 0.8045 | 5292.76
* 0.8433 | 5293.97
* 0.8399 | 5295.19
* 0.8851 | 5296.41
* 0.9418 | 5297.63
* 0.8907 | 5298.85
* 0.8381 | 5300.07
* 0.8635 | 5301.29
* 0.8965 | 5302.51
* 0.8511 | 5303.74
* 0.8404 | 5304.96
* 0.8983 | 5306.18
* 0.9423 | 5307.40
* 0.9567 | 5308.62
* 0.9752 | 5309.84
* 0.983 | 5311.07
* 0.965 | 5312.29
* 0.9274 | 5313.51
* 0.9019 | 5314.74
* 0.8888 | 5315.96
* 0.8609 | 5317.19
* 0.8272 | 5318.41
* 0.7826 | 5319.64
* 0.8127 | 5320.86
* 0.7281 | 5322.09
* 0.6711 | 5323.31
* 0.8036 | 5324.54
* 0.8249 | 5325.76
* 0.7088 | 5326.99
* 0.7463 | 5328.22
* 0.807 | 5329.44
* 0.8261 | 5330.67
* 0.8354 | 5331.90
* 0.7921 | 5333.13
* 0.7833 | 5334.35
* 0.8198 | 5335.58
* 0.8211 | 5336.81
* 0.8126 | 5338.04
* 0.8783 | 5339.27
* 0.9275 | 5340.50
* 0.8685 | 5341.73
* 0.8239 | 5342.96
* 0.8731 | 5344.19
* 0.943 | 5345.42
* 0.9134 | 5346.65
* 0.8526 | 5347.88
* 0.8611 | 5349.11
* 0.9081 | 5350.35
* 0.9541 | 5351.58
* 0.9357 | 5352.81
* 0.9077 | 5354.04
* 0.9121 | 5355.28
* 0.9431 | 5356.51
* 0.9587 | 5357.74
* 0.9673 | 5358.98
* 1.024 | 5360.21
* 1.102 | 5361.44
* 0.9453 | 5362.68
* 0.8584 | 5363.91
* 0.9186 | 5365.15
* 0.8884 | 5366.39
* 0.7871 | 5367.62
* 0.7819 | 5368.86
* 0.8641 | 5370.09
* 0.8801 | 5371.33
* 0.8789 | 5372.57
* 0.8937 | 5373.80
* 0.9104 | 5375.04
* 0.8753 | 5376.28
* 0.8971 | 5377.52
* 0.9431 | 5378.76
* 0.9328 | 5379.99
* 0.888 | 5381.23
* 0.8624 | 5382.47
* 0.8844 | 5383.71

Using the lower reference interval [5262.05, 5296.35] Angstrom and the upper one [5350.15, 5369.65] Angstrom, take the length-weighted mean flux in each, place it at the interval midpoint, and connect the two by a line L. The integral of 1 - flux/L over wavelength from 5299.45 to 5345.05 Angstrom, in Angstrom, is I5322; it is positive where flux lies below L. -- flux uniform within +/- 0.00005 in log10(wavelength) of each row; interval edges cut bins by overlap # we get 1.2 Angstrom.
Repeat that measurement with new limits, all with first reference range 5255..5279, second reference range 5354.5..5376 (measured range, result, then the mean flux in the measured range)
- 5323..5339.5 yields 1.47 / 0.795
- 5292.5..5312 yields -1.24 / 0.894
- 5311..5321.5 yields -0.27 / 0.878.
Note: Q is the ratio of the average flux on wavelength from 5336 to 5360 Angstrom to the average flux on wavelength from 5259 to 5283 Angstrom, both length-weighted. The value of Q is 1.1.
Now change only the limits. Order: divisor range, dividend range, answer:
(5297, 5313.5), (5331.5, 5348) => 0.94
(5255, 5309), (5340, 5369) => 1.09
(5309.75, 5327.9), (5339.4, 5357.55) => 1.08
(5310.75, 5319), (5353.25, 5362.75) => 1.07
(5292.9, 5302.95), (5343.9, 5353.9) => 1.04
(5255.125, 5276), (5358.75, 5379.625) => 1.14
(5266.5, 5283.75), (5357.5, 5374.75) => 1.15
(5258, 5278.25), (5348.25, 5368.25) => 1.18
